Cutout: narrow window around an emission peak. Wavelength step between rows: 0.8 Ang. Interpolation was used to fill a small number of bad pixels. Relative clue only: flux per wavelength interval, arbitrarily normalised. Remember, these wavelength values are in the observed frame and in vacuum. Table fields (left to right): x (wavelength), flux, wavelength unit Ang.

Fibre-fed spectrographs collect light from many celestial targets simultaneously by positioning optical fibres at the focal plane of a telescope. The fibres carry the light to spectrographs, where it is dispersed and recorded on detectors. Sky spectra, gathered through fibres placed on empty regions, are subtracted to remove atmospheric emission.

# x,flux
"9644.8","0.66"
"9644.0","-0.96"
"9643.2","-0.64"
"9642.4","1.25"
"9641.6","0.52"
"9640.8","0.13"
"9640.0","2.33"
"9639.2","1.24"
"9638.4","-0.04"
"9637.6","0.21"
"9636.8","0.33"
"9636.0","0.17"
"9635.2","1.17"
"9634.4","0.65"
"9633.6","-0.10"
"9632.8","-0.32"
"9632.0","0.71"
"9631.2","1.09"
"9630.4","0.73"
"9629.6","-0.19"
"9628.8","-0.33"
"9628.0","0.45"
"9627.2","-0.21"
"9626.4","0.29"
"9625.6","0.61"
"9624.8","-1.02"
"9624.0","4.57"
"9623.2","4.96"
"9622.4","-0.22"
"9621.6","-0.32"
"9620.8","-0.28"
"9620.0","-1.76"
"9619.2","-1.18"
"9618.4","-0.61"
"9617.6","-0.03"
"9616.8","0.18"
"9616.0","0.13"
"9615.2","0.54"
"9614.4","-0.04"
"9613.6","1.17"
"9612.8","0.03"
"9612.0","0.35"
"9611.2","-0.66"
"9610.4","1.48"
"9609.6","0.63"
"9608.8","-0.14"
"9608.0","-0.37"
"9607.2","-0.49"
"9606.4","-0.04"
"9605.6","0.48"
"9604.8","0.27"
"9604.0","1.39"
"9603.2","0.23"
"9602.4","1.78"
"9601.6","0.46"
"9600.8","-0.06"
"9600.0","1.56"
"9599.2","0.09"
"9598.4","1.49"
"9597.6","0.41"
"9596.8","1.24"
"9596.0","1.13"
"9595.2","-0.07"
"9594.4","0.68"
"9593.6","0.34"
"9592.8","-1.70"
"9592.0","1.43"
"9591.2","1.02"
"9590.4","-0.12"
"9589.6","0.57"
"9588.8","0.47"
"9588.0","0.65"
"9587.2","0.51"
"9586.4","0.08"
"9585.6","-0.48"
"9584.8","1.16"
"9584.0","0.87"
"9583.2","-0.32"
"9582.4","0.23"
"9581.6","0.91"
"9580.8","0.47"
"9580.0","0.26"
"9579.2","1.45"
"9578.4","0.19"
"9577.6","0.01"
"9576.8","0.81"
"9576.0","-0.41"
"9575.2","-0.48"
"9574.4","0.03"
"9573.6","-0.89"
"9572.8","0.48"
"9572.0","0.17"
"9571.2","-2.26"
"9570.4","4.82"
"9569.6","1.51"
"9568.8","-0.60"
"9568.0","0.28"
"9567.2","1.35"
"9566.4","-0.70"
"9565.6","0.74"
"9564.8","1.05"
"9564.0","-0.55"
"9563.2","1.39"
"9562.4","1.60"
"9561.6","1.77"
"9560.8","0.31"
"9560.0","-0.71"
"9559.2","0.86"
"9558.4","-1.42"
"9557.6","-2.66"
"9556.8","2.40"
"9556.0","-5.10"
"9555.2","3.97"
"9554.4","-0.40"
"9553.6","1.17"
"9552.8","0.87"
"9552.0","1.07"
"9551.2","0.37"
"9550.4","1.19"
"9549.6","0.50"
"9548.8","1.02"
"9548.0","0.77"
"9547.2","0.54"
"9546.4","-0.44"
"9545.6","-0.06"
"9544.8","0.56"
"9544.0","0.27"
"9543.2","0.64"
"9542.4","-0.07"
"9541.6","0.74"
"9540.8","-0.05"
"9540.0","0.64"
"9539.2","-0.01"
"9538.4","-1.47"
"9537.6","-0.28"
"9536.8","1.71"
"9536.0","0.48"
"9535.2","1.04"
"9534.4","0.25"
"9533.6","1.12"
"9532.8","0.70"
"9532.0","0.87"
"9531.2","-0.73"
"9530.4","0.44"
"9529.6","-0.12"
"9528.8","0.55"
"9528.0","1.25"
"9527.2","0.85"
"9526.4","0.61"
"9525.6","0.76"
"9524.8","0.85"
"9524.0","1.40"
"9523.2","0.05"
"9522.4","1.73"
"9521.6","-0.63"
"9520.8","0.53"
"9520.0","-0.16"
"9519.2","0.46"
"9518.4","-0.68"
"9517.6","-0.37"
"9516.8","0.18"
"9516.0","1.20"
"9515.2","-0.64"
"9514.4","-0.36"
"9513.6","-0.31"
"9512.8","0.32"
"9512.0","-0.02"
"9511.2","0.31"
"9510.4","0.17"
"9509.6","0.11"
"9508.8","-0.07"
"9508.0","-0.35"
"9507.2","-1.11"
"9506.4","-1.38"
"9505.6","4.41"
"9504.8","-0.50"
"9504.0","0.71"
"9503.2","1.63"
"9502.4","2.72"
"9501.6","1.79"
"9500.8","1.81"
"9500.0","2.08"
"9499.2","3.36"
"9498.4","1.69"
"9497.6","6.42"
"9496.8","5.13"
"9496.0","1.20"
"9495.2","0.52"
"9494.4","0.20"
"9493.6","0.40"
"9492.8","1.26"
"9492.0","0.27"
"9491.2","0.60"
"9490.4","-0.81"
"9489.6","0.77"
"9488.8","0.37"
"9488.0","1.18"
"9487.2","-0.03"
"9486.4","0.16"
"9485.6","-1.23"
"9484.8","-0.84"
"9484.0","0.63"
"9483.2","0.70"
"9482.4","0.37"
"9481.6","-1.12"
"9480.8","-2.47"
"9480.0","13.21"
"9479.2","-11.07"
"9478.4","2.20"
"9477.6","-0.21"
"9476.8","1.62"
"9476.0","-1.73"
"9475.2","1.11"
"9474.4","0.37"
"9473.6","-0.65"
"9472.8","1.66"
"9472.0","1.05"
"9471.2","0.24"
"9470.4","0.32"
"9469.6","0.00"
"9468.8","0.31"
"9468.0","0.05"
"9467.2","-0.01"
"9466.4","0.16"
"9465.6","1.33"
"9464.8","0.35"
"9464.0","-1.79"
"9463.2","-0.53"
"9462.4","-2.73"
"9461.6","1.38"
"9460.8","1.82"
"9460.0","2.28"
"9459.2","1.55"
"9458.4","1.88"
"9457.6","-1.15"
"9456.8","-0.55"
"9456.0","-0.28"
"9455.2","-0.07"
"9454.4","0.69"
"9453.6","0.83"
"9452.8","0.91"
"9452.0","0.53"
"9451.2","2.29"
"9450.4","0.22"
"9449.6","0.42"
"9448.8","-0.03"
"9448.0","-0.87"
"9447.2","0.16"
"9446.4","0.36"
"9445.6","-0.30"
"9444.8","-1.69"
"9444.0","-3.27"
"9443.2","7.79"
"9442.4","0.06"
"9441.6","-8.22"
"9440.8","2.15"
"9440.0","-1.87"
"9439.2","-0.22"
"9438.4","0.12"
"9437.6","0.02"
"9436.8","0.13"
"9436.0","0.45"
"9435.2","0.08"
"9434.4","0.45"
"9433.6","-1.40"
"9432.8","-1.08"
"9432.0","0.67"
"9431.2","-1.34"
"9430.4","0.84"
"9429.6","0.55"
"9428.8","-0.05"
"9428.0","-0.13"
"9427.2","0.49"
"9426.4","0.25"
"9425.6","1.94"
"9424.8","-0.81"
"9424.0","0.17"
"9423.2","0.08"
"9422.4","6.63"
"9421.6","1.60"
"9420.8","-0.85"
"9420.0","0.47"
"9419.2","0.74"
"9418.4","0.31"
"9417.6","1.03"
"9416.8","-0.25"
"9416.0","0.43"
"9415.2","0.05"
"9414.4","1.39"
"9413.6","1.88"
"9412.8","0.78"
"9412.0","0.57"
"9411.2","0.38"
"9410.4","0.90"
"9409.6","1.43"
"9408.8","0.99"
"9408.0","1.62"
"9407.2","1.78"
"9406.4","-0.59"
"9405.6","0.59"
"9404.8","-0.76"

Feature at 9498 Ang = [O III]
